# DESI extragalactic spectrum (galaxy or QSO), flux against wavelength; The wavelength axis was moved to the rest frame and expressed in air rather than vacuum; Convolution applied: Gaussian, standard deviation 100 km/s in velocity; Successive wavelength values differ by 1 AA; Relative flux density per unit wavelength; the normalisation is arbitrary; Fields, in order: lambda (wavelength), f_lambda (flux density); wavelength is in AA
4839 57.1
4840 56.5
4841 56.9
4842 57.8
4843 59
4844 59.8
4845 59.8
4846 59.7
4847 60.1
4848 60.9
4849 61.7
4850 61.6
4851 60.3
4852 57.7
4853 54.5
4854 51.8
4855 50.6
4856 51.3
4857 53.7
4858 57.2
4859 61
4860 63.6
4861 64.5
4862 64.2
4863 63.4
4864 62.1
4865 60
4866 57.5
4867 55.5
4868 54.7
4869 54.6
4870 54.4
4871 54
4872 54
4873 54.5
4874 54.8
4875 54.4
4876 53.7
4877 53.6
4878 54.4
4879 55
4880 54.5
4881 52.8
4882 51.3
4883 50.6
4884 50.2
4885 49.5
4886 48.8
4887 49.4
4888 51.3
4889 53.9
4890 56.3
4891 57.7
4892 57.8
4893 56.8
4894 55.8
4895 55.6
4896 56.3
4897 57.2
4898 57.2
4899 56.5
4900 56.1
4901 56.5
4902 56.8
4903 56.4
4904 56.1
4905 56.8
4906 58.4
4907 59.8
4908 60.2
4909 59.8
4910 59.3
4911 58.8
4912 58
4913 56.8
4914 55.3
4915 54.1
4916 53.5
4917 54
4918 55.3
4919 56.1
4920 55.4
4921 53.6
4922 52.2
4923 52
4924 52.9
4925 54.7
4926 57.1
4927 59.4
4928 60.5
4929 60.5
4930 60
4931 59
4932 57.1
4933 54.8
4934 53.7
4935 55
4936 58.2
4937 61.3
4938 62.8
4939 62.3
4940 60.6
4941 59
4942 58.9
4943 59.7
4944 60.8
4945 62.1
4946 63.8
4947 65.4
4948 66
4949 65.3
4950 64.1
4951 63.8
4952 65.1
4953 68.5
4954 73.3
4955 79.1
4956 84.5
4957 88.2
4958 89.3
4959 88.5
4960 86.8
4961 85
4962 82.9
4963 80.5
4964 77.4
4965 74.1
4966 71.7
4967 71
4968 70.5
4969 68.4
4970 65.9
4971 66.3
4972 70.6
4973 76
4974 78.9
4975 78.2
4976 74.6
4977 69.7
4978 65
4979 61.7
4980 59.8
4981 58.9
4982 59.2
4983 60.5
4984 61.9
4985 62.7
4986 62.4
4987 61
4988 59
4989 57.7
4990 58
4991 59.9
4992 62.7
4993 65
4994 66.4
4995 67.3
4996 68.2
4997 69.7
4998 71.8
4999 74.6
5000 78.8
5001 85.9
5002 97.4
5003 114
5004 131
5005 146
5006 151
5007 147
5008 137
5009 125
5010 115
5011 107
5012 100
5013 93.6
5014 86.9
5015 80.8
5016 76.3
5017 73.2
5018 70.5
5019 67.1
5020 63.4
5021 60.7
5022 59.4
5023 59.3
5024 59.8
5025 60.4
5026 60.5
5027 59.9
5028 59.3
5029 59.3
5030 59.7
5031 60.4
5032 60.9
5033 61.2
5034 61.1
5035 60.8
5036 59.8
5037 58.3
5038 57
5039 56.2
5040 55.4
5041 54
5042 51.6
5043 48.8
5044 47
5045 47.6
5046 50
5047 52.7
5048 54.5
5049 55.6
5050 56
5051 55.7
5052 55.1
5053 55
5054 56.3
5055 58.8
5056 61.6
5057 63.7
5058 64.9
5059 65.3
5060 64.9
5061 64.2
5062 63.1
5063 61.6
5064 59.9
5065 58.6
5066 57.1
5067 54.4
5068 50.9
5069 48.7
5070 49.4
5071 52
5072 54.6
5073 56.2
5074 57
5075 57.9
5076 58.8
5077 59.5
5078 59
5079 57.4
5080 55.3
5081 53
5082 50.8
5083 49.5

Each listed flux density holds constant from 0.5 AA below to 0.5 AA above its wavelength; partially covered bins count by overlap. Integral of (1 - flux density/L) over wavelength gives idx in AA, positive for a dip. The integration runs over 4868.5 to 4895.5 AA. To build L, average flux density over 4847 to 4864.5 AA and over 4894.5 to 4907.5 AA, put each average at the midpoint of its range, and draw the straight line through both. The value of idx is 1.9 AA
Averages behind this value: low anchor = 58.9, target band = 53.7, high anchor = 56.9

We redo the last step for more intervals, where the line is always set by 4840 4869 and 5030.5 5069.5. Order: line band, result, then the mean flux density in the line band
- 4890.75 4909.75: 0.3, 57.3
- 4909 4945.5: 0.4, 57.4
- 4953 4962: -4.0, 83.4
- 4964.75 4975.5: -2.6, 71.9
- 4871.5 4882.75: 0.9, 53.8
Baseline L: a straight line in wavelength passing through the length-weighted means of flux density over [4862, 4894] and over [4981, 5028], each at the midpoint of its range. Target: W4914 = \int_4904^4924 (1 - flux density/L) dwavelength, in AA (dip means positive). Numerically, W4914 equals 1.9 AA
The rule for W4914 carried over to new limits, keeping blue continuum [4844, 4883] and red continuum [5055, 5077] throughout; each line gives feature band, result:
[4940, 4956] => -2.2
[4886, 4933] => 0.8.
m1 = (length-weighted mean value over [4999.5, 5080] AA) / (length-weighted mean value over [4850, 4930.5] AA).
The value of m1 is 1.2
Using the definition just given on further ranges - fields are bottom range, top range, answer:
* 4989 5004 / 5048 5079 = 0.76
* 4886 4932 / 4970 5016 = 1.46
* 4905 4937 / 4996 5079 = 1.22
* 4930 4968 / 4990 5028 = 1.24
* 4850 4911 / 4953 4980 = 1.35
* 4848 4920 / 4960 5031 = 1.37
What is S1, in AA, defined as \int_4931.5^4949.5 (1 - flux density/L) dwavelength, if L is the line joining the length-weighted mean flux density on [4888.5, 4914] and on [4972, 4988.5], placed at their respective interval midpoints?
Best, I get 0.3 AA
